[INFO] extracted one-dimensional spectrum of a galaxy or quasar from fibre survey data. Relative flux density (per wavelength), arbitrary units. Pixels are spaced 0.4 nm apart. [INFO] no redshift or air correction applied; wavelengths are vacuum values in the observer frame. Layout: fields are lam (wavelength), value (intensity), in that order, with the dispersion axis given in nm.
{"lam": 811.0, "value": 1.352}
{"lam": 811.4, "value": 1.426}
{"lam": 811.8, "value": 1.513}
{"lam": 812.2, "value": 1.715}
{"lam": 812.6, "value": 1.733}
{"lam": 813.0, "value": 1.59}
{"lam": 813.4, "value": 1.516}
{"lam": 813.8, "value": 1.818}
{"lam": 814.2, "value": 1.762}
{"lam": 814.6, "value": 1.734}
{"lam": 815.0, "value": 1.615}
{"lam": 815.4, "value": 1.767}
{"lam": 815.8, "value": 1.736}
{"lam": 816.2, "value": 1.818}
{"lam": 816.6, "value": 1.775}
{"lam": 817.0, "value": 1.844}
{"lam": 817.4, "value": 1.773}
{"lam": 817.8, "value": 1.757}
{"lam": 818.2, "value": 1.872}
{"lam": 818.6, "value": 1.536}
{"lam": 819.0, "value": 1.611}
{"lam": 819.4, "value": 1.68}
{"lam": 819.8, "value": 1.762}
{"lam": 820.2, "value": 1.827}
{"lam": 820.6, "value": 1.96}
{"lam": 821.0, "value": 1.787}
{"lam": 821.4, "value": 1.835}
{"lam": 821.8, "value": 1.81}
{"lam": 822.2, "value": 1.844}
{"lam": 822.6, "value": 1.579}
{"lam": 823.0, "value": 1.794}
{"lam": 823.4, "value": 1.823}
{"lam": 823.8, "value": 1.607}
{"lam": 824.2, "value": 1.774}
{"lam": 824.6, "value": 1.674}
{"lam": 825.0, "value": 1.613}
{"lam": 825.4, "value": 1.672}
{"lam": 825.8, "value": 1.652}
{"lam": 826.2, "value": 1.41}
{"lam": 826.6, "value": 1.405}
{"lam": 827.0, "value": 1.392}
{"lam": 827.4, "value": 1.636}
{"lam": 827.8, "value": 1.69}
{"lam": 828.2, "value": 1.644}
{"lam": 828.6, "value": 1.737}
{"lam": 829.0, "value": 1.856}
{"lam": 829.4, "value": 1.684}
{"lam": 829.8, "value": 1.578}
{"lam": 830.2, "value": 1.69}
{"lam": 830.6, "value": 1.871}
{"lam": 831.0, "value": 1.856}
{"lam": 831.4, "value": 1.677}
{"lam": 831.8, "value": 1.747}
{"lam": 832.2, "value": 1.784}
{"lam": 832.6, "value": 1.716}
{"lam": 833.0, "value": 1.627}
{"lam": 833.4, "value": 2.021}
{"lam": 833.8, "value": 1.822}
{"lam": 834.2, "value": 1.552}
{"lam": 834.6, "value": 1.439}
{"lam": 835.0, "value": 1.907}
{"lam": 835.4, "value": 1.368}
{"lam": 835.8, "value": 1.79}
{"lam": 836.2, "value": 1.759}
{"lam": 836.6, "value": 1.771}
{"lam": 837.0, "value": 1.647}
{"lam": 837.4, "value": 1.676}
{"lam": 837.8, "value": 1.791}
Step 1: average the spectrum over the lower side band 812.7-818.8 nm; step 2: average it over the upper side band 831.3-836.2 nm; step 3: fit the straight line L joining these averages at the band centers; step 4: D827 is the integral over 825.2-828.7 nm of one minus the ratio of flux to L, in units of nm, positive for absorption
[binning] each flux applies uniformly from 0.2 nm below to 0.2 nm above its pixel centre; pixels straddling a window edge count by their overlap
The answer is 0.28 nm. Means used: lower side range 1.73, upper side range 1.71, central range 1.58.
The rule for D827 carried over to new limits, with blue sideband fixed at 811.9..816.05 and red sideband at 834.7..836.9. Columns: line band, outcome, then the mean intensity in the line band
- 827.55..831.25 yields -0.07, 1.73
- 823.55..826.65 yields 0.16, 1.61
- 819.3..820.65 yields -0.08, 1.8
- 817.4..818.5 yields -0.05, 1.78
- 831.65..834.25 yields -0.10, 1.76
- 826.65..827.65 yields 0.11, 1.51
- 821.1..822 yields -0.06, 1.82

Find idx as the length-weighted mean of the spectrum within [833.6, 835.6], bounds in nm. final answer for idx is 1.62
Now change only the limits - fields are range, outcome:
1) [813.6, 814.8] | 1.77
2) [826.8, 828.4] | 1.59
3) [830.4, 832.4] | 1.79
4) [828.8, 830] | 1.71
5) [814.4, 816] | 1.71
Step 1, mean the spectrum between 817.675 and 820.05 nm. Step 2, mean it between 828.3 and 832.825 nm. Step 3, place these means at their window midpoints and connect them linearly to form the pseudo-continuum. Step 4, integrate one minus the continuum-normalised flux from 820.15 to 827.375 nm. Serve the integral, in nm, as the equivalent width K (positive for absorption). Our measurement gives 0.13 nm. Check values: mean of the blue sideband 1.7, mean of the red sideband 1.74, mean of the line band 1.69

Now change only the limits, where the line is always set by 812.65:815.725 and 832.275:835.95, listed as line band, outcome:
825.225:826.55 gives 0.11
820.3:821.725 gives -0.14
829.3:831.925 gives -0.06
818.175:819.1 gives 0.03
